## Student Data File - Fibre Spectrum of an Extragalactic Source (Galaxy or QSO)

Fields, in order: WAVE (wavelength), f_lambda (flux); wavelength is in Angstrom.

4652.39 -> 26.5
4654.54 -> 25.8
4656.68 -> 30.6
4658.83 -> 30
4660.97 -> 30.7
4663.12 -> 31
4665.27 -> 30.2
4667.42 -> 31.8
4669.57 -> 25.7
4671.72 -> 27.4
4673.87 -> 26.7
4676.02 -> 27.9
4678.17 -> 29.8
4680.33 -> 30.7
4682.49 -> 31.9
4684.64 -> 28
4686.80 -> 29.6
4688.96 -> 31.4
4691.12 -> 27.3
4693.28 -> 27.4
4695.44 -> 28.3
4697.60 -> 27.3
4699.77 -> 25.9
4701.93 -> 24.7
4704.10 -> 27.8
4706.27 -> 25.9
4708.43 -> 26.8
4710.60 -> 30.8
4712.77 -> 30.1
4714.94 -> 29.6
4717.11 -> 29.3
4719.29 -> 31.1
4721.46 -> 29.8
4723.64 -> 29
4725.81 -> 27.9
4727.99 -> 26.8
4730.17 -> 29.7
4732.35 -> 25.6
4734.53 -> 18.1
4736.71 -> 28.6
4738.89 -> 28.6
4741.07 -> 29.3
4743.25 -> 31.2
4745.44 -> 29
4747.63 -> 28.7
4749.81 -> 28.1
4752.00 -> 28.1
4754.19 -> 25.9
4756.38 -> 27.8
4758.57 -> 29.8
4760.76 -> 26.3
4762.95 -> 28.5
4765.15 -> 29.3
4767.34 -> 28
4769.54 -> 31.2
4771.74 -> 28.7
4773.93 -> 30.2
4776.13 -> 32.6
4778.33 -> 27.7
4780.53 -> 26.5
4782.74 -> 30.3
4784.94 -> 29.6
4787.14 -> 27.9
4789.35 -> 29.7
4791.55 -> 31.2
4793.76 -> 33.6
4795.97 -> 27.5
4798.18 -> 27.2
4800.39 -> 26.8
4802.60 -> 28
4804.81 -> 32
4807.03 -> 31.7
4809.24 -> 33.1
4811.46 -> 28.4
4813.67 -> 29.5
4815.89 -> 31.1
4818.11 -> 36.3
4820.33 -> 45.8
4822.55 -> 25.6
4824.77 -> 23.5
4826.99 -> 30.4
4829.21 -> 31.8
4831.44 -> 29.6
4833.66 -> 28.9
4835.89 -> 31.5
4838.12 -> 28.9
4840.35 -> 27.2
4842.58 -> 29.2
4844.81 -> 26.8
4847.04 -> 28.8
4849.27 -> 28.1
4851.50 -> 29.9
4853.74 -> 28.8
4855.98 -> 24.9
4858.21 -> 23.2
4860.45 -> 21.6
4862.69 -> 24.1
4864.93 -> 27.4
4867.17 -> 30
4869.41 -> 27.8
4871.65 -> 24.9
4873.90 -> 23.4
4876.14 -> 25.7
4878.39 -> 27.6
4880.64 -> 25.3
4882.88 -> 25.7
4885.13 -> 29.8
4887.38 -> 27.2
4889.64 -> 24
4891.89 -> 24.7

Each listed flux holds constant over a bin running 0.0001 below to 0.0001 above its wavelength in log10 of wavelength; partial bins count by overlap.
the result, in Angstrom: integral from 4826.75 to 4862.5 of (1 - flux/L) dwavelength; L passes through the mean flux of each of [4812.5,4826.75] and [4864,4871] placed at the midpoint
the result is 2.5 Angstrom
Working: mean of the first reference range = 31.9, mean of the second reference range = 28.2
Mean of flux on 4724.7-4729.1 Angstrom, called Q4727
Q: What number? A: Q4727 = 27.4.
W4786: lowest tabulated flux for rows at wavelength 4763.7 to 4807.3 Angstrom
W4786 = 26.5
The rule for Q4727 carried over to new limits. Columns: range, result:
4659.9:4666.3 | 30.6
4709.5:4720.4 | 30.2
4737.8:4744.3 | 29.7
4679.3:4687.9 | 30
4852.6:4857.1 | 26.8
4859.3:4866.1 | 24.4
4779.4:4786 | 28.8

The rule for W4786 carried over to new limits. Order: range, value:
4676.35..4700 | 25.9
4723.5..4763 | 18.1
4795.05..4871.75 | 21.6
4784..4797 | 27.5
